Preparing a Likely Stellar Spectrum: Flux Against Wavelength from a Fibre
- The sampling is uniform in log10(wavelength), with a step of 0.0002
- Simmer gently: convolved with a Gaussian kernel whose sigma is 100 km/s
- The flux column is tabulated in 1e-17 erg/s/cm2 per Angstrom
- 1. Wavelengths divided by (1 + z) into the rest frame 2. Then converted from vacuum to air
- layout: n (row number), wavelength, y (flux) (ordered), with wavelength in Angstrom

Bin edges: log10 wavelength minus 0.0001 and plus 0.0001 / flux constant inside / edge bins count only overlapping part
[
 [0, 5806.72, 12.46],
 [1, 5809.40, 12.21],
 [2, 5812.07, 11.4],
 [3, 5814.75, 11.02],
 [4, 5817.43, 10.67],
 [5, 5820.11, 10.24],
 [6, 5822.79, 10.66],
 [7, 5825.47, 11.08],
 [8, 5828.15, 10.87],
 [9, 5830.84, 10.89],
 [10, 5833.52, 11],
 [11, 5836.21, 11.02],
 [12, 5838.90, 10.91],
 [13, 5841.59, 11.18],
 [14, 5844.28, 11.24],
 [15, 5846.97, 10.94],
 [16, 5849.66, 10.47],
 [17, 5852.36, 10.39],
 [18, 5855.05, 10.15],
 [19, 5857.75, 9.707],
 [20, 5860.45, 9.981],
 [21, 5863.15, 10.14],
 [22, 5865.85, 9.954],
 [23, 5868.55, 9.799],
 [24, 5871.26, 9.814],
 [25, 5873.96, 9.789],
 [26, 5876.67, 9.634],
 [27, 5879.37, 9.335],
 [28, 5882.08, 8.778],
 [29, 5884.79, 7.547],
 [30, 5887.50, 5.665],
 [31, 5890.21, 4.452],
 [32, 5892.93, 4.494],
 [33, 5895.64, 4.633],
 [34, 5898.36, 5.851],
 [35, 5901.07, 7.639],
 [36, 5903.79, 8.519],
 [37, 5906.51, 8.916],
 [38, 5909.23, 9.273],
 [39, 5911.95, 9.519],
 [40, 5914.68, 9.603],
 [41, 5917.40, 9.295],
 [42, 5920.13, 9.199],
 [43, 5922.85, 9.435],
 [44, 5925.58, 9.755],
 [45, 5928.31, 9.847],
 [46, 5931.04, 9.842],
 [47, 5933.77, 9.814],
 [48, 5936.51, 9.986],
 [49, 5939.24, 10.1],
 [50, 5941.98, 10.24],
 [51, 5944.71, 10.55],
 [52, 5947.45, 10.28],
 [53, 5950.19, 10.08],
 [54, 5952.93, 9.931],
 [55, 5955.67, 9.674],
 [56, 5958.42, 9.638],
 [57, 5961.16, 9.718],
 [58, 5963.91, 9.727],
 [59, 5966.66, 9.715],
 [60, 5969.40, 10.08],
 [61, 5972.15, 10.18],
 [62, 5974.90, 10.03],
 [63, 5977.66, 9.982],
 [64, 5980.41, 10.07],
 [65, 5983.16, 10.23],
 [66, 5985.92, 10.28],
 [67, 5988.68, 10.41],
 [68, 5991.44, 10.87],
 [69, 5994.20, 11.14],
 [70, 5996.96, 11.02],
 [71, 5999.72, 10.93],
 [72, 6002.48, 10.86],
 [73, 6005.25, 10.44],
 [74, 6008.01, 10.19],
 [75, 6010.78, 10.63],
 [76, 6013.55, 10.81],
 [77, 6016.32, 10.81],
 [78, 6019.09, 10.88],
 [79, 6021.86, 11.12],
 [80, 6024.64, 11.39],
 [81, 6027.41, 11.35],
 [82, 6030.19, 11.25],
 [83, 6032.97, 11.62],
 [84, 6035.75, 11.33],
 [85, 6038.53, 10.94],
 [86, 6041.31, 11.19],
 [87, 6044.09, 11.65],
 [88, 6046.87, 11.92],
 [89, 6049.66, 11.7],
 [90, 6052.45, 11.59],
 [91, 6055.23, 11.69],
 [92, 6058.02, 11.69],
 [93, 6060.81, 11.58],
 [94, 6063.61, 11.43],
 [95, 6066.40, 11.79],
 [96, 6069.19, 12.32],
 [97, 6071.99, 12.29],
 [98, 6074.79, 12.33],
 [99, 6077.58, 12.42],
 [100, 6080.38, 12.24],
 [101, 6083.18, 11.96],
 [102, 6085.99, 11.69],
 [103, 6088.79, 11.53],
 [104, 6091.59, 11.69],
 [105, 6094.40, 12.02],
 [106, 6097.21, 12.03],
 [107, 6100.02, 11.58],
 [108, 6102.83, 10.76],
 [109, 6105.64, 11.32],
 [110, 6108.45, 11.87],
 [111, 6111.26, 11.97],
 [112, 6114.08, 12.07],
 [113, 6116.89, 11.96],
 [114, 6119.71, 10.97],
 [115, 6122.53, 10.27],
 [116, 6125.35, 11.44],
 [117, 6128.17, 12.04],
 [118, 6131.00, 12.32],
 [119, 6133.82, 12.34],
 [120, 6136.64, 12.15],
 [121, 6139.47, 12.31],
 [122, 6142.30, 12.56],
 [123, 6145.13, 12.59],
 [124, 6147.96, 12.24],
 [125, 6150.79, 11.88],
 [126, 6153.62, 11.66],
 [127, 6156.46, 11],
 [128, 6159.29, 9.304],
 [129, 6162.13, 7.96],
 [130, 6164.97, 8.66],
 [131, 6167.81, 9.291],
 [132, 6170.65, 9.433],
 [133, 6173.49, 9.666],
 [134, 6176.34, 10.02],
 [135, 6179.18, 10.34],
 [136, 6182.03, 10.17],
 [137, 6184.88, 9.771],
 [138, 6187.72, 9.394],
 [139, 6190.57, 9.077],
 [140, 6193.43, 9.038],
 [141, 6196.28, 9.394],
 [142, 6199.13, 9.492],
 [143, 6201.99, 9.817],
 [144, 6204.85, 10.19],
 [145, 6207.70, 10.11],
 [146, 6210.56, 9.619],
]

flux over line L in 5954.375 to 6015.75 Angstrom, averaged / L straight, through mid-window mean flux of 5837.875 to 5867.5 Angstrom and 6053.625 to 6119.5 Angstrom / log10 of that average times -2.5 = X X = 0.09 mag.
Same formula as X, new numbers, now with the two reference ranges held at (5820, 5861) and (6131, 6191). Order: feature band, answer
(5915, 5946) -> 0.09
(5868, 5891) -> 0.27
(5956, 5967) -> 0.10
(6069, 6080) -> -0.16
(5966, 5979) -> 0.07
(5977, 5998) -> 0.02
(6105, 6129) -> -0.09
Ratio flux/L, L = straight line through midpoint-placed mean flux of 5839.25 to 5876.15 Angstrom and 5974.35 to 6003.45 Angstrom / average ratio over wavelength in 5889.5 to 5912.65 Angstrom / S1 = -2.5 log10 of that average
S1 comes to 0.42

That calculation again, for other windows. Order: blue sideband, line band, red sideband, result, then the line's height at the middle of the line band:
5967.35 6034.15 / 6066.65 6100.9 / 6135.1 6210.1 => -0.15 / 10.5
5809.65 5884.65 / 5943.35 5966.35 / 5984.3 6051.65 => 0.09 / 10.8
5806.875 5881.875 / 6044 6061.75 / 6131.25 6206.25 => -0.12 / 10.5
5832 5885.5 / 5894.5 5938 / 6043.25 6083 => 0.20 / 10.6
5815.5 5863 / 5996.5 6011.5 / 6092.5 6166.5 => 0.04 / 11.1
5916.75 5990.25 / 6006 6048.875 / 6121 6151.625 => -0.04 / 10.8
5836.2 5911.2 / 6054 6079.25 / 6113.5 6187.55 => -0.16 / 10.3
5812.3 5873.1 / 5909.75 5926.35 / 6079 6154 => 0.16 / 10.9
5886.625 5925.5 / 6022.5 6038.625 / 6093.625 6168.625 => -0.17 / 9.73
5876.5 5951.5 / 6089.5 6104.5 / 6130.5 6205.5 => -0.17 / 9.93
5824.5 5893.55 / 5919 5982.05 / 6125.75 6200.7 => 0.00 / 9.9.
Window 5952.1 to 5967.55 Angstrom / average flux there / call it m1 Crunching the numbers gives 9.72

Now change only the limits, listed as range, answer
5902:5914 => 9.03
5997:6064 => 11.2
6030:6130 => 11.7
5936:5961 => 10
